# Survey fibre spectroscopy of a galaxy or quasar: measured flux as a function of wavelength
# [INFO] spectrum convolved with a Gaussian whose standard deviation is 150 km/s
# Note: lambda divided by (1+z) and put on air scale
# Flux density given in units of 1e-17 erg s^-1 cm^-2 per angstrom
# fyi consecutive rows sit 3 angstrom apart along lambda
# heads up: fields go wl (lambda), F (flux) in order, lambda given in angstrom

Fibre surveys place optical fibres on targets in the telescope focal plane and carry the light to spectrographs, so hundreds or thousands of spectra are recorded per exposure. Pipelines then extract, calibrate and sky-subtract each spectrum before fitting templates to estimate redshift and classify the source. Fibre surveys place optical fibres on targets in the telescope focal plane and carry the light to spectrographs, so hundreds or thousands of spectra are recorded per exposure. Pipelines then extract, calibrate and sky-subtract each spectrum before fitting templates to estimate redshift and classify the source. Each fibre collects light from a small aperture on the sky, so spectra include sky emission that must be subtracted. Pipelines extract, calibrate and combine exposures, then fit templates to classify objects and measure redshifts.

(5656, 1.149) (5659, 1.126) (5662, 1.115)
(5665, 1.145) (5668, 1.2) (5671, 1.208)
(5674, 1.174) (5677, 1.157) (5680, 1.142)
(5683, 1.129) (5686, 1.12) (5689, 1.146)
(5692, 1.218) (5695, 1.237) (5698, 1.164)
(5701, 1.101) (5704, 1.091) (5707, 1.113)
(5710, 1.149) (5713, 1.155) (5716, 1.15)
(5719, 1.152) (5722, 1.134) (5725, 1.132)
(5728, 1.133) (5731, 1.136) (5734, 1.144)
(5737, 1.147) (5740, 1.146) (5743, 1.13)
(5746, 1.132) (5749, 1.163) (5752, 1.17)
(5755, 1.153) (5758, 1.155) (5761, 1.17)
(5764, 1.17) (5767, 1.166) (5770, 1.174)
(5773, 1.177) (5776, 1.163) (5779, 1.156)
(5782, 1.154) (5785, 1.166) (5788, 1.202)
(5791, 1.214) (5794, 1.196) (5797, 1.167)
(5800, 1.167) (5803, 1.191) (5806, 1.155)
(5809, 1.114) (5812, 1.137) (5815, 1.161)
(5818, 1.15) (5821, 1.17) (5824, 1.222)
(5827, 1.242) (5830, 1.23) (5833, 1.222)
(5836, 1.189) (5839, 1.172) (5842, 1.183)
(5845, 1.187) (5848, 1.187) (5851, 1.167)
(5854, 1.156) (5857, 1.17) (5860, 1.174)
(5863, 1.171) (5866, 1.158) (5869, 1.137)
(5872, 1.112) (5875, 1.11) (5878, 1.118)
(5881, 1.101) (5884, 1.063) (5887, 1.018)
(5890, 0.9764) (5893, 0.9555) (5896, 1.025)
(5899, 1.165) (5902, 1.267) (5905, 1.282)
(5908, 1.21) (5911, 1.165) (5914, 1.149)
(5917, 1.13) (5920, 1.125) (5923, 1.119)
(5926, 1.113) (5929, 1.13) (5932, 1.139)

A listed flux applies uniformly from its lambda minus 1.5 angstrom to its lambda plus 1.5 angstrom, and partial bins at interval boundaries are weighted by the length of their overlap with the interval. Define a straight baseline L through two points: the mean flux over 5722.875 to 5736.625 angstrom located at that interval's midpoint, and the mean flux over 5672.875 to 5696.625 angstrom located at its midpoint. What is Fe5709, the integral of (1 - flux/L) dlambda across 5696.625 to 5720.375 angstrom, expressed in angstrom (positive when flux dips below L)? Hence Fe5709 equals 0.33 angstrom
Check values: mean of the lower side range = 1.17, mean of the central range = 1.13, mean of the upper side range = 1.14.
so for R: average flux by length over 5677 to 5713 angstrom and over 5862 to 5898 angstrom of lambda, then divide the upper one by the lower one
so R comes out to 0.9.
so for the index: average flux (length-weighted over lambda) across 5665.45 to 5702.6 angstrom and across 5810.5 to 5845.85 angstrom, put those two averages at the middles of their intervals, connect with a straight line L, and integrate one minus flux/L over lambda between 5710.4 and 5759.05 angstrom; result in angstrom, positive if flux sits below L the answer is 1.16 angstrom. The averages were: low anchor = 1.17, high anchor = 1.19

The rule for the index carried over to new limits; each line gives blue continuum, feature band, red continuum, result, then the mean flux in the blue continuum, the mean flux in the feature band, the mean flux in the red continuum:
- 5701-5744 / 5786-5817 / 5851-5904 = -1.3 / 1.14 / 1.17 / 1.11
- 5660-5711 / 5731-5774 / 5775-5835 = 0.4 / 1.15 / 1.16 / 1.18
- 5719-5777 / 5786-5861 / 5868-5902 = -4.7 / 1.15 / 1.18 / 1.08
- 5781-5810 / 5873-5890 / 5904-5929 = 1.3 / 1.17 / 1.07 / 1.16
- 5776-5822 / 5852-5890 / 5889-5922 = 0.9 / 1.17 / 1.12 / 1.13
